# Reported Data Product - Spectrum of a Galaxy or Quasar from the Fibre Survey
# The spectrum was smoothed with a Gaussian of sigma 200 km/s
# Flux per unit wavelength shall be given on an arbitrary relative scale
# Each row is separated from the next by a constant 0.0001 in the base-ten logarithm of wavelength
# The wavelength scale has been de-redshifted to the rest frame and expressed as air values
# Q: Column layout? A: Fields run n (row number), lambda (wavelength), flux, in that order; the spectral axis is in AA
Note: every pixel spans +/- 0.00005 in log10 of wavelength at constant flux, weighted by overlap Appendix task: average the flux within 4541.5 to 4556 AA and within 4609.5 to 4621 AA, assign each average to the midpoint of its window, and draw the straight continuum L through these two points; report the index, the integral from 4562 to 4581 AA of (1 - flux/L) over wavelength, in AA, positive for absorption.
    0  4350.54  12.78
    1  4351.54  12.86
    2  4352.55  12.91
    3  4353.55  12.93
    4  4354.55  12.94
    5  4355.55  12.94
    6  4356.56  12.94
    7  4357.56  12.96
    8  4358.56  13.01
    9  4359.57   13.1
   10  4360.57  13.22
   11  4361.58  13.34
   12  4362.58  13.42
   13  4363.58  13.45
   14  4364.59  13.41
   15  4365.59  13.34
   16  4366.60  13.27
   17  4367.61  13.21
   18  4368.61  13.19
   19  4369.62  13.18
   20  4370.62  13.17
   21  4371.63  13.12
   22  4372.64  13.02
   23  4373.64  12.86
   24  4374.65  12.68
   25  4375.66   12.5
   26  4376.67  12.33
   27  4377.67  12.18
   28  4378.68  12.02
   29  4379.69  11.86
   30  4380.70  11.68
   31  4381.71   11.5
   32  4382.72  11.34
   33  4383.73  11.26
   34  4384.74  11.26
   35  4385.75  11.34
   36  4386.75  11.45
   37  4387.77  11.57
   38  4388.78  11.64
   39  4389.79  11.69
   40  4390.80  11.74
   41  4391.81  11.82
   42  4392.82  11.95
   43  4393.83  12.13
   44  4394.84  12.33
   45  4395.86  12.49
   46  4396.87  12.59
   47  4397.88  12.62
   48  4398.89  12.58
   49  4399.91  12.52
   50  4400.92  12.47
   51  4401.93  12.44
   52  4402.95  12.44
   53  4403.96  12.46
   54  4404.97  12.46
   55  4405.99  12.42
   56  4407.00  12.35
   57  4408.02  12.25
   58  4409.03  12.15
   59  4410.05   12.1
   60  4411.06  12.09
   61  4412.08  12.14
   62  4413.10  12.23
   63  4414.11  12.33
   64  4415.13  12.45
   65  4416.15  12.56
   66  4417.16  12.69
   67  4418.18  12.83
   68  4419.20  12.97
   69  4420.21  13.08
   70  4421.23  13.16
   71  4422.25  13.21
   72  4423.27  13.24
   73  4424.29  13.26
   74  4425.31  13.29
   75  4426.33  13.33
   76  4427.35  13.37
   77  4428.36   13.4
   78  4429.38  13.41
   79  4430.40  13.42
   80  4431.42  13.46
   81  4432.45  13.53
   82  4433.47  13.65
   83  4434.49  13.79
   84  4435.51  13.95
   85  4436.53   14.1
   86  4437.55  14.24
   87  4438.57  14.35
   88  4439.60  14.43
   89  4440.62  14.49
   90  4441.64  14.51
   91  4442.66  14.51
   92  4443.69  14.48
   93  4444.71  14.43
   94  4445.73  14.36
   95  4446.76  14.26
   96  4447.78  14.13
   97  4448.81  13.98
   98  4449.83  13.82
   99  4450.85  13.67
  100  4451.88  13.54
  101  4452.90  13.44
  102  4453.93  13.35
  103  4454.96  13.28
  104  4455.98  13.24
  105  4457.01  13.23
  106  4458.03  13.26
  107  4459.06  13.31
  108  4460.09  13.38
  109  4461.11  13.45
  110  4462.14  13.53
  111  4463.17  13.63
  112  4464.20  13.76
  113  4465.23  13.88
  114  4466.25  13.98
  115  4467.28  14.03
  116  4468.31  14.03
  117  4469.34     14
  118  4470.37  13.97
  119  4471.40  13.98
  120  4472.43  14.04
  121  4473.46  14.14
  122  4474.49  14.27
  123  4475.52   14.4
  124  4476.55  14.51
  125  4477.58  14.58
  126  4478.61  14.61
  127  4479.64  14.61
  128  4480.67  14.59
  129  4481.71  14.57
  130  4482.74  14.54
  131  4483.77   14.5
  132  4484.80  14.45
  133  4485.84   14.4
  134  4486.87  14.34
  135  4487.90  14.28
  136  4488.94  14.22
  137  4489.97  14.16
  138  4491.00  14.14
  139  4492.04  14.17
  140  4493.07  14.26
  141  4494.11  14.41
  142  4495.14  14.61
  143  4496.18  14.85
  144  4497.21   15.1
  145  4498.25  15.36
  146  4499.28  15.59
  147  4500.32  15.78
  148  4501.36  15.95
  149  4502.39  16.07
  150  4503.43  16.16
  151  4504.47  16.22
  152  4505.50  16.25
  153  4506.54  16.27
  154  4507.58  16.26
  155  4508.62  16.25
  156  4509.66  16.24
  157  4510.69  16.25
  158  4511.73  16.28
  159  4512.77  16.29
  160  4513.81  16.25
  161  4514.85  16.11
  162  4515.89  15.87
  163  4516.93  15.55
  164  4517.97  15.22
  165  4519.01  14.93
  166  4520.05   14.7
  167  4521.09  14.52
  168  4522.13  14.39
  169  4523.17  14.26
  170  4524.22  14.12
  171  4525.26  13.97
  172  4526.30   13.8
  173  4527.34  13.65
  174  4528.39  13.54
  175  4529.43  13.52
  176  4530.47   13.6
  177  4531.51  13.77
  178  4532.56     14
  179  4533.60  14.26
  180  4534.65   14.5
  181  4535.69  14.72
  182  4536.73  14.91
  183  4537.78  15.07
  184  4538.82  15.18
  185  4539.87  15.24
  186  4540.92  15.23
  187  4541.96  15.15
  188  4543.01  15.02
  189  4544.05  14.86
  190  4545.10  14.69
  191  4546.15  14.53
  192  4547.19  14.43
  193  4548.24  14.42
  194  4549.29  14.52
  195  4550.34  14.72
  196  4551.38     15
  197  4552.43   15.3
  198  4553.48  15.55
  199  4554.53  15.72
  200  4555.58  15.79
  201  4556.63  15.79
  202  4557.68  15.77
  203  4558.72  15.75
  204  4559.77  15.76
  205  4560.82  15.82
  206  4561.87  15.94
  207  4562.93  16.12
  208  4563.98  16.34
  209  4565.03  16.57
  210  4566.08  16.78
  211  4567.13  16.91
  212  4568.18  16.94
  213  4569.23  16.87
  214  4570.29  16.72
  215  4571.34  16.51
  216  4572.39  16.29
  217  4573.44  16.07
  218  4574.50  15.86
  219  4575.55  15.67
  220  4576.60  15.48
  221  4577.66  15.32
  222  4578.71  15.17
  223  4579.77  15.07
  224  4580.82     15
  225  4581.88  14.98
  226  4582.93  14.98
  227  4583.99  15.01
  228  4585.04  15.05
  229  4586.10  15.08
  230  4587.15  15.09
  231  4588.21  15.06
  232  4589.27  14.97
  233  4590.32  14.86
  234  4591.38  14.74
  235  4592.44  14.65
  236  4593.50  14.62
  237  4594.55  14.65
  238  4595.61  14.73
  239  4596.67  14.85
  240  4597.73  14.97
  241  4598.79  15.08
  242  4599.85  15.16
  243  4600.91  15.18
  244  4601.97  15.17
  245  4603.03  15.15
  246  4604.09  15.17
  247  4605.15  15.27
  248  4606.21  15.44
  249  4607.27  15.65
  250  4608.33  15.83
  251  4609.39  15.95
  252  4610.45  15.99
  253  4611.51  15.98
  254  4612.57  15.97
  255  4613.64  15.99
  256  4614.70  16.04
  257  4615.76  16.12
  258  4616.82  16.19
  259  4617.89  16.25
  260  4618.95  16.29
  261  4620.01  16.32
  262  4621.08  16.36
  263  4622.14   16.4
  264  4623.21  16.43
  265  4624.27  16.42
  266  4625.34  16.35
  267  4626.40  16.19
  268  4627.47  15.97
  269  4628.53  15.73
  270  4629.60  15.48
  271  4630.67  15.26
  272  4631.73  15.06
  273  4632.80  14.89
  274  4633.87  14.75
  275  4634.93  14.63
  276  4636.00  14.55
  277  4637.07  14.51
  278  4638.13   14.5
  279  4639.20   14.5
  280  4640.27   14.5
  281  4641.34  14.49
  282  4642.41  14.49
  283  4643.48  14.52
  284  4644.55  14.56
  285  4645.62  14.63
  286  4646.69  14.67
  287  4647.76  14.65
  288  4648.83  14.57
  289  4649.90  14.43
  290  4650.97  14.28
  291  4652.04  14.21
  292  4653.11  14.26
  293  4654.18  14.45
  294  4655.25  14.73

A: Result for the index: -0.9 AA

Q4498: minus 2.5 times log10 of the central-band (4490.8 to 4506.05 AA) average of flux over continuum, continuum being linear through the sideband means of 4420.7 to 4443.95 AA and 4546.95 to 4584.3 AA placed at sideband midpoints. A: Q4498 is -0.04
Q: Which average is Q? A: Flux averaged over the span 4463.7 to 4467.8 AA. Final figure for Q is 13.9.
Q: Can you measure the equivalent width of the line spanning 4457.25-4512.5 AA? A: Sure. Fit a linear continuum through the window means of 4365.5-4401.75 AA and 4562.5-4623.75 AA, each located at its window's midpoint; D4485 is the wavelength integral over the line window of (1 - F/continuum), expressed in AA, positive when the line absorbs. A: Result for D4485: -3.1 AA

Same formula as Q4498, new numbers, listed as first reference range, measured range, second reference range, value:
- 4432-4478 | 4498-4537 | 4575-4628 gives -0.04 mag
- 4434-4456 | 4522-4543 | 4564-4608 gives 0.04 mag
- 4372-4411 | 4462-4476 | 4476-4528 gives 0.01 mag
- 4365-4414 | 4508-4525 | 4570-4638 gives -0.09 mag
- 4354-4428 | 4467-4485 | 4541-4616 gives -0.04 mag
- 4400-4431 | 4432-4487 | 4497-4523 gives 0.01 mag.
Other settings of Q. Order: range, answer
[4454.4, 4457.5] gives 13.2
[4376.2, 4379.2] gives 12.2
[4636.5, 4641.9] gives 14.5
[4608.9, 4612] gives 16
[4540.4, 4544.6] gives 15.1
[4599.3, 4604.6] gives 15.2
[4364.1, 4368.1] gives 13.3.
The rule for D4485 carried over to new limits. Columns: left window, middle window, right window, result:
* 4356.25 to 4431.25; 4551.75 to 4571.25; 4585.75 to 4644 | -1.92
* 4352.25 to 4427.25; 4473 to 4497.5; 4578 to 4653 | -1.37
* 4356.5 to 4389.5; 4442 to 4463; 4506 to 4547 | 0.06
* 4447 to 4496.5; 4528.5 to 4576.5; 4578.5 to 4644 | -1.91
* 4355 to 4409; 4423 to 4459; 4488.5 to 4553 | -0.65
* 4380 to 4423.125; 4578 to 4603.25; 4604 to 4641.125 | 0.27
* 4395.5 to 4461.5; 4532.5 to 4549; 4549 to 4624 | 0.17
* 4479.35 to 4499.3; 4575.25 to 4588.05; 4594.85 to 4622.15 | 0.21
